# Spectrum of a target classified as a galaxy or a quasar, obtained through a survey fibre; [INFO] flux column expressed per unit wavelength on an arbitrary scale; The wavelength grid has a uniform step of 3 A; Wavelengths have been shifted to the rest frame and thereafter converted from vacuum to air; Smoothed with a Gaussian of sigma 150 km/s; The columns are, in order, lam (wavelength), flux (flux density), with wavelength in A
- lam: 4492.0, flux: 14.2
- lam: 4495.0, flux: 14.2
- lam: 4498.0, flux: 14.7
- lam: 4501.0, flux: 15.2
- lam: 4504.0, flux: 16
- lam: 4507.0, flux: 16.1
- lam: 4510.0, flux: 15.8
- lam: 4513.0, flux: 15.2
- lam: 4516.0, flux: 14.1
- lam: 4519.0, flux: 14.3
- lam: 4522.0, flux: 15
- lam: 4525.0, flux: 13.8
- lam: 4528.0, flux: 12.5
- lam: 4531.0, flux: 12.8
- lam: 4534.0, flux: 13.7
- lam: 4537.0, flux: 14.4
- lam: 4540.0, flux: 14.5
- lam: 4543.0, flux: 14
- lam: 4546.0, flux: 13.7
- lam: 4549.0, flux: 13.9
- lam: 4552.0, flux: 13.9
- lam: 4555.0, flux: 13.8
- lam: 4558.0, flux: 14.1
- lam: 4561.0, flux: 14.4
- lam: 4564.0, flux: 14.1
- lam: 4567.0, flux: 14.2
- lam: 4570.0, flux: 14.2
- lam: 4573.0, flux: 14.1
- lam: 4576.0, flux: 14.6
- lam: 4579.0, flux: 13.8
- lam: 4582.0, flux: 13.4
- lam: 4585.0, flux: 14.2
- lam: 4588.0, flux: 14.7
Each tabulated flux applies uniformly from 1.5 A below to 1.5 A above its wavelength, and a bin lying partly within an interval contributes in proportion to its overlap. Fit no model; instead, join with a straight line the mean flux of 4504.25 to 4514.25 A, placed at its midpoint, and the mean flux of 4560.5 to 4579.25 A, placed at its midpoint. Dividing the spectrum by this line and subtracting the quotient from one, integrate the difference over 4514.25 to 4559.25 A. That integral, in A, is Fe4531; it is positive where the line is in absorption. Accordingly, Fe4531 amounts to 3.4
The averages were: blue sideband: 15.8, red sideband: 14.2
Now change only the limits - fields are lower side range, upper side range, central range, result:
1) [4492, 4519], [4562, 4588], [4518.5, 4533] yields 1.13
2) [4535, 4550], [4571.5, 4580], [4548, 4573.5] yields 0.12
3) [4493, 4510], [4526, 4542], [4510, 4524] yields -0.26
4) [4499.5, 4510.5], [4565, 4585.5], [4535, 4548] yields 0.67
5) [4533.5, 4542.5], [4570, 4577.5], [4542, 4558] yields 0.43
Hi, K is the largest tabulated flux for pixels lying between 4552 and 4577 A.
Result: 14.6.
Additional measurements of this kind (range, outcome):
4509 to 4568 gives 15.8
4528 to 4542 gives 14.5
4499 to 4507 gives 16.1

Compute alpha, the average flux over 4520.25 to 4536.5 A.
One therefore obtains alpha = 13.6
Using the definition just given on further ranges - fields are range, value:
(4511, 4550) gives 14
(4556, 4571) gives 14.2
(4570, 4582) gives 14.1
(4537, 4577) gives 14.1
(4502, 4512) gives 15.9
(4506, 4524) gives 15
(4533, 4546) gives 14.1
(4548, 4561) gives 14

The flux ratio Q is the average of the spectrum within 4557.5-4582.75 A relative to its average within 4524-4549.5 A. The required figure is 1.0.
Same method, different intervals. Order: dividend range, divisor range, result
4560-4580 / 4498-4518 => 0.93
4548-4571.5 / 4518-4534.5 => 1.03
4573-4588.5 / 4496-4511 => 0.91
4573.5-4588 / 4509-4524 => 0.95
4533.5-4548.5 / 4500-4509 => 0.89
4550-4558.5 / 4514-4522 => 0.97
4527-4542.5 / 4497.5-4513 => 0.88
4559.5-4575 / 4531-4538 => 1.03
